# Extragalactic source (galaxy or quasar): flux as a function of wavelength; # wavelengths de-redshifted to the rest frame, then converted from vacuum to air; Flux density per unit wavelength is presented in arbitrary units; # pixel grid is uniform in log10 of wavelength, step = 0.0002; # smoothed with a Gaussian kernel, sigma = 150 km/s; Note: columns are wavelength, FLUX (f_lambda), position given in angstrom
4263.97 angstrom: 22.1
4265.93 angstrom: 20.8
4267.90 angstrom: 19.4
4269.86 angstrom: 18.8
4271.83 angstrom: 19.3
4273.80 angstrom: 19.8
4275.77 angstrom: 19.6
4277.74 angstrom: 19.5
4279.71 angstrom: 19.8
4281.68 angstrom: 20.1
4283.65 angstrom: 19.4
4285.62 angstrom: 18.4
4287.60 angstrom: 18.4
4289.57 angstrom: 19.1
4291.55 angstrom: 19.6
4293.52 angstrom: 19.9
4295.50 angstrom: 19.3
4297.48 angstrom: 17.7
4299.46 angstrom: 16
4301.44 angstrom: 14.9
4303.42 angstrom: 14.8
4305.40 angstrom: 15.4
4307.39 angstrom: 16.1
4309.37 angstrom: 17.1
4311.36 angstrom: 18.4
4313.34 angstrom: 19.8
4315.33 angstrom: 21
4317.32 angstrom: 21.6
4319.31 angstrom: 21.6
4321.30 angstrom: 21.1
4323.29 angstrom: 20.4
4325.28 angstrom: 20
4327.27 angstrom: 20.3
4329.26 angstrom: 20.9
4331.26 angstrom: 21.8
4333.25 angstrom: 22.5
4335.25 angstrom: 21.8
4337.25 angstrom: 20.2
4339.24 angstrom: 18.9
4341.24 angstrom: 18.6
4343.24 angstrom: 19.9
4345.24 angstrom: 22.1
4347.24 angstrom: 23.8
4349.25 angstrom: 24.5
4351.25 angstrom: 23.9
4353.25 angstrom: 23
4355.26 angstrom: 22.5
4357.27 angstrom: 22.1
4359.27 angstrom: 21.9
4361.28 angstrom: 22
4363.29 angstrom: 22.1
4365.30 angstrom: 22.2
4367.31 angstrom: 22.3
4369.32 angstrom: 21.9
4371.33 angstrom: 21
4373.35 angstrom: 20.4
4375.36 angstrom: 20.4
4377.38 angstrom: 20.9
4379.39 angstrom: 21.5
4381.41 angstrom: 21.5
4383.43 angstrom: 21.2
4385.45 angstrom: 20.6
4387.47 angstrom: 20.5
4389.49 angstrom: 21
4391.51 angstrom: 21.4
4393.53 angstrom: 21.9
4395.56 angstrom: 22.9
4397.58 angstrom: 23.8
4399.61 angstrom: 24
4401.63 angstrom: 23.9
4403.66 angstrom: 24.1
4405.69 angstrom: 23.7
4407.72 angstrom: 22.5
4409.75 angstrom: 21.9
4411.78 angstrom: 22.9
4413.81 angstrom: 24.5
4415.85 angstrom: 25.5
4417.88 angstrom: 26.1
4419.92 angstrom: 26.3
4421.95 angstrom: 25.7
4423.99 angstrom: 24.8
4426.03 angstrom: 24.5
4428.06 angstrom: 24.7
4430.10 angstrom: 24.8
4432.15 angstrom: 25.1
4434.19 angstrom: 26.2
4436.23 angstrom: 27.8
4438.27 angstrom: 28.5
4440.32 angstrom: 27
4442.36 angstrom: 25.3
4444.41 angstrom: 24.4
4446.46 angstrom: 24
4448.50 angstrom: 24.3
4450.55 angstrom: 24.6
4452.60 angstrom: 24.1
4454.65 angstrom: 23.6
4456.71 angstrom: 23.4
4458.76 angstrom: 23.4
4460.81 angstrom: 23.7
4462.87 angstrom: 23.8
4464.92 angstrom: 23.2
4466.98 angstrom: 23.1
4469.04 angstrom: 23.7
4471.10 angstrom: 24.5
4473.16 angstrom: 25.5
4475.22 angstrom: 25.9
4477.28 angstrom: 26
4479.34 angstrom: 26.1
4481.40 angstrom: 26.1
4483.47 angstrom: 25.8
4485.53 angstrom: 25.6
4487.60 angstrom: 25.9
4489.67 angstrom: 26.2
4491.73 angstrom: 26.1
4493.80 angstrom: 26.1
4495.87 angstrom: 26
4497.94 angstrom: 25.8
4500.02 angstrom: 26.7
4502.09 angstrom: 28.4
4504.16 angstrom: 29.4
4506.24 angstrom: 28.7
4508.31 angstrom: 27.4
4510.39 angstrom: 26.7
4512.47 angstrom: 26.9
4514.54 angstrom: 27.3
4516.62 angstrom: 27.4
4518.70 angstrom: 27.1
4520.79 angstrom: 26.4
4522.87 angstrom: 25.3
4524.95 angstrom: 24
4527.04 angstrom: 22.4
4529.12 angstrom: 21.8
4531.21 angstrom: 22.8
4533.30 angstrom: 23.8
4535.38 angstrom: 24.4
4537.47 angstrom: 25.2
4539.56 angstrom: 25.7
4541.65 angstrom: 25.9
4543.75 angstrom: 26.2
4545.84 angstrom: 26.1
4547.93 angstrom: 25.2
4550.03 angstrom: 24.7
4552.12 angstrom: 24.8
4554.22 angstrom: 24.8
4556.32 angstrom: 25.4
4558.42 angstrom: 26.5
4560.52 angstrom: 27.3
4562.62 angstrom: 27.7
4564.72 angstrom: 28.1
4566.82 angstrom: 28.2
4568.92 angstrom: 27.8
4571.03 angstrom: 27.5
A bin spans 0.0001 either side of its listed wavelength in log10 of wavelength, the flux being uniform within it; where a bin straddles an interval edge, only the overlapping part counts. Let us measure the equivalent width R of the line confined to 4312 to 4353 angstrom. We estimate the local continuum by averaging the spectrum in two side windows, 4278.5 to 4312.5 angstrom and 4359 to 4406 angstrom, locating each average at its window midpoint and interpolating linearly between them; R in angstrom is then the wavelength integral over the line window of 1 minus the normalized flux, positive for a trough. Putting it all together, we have -3.4 angstrom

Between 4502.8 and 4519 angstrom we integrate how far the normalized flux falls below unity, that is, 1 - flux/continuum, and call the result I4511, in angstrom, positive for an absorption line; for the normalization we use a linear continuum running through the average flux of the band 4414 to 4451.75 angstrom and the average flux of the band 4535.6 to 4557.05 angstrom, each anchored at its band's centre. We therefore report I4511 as -1.4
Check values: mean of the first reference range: 25.5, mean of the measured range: 27.7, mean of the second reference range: 25.4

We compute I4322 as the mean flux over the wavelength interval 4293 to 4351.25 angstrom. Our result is 19.7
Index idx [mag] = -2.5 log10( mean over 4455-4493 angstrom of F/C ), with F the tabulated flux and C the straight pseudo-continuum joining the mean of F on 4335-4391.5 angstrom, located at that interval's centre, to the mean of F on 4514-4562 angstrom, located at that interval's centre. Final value -0.04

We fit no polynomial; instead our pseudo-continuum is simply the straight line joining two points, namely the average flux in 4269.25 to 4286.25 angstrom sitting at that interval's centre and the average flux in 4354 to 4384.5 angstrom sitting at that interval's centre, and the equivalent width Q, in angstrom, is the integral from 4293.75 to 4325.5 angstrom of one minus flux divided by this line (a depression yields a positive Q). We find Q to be 2.8 angstrom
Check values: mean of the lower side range 19.4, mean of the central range 18.4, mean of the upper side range 21.6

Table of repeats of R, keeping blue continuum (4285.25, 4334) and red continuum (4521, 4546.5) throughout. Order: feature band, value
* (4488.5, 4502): -1.6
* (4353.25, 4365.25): -1.2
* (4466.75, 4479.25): -1.1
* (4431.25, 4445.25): -2.6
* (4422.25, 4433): -1.4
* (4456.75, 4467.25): -0.3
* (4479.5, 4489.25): -1.1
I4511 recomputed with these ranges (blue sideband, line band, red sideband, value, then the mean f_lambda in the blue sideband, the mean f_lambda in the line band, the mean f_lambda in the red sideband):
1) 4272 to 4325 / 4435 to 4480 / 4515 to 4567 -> -3.2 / 18.8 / 24.8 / 25.5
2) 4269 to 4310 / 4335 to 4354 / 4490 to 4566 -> -1.5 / 18.2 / 21.7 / 26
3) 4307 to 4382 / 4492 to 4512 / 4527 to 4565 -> -2.3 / 21.1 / 27.2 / 25.2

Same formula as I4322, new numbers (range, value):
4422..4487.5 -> 25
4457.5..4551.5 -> 25.5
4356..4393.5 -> 21.4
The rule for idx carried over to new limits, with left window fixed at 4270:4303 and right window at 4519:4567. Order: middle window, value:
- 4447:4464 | -0.037 mag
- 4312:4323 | -0.074 mag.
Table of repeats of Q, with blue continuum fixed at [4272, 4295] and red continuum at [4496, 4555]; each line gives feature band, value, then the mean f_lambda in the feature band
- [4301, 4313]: 2.2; 16.4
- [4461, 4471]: 0.3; 23.6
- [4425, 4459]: -2.2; 25.1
